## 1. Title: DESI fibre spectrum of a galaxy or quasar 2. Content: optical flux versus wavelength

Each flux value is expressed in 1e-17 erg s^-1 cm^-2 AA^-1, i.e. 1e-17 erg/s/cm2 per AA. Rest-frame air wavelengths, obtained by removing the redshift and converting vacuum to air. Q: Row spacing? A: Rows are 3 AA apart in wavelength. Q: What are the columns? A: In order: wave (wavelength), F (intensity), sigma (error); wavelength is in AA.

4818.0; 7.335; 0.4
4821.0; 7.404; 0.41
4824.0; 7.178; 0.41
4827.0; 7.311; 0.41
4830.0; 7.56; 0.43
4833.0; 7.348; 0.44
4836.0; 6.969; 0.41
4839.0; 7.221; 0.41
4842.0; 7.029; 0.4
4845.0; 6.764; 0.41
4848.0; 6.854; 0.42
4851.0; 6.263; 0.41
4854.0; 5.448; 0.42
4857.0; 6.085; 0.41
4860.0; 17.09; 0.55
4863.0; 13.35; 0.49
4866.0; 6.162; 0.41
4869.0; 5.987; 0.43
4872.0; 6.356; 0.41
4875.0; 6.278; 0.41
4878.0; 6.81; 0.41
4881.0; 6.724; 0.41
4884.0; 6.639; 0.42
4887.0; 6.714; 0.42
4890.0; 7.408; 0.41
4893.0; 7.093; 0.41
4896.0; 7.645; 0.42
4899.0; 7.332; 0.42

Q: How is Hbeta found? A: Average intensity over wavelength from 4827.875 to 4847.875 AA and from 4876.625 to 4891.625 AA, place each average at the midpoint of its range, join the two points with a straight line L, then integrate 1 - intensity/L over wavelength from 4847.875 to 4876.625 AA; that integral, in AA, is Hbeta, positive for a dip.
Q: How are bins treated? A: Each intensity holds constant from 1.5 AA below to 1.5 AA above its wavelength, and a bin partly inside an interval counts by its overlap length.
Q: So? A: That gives -4.3 AA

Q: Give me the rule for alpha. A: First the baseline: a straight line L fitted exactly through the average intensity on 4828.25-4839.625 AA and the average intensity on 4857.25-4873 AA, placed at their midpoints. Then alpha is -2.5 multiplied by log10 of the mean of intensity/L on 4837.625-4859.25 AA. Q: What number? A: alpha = 0.21 mag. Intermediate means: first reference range 7.28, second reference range 9.6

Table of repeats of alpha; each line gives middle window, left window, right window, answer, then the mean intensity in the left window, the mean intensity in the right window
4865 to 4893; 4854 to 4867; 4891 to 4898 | 0.29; 10.2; 7.37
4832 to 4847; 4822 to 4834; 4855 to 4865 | 0.24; 7.35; 11.5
